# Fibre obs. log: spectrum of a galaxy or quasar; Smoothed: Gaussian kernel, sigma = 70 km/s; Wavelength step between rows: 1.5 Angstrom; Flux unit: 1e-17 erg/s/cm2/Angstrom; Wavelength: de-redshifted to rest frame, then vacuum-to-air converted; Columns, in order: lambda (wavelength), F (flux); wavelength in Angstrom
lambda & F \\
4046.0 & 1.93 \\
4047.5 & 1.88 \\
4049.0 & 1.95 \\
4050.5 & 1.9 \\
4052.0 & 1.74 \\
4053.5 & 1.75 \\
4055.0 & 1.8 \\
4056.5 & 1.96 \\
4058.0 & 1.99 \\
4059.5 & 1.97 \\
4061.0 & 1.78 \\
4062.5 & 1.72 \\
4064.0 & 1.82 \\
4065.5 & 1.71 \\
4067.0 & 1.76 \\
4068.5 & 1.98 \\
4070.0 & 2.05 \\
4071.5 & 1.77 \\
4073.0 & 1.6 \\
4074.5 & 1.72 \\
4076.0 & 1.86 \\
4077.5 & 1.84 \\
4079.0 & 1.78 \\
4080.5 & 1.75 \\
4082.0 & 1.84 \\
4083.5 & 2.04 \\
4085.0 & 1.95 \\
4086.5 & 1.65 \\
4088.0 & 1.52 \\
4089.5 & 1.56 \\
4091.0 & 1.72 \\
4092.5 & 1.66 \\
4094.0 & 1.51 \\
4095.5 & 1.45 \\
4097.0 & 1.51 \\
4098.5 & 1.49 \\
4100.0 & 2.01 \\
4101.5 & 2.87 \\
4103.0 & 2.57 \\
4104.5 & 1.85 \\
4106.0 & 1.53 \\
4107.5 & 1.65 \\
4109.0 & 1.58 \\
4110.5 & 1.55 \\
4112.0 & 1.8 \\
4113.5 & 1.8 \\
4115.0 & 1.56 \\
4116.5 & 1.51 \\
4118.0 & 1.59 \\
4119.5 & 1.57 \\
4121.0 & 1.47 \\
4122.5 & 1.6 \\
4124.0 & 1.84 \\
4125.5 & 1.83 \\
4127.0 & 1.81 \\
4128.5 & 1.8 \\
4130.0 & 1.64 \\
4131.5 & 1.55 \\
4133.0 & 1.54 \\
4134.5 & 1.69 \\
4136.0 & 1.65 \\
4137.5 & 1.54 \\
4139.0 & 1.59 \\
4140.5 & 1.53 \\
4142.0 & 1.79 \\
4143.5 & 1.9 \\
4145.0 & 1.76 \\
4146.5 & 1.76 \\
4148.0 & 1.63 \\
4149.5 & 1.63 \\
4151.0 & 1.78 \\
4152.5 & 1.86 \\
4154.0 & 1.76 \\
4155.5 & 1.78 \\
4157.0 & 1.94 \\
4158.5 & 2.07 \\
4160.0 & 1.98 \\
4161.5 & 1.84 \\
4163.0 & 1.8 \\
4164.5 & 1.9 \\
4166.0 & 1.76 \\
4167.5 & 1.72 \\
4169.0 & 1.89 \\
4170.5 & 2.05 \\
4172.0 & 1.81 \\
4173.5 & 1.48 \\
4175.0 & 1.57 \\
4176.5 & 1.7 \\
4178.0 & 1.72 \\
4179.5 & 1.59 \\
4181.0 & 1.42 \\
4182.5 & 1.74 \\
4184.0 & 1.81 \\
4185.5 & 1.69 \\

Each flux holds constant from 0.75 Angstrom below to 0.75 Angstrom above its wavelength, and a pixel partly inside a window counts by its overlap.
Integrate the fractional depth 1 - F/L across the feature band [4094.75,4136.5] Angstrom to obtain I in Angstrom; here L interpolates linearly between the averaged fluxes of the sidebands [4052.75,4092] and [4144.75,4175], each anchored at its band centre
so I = 1.80 Angstrom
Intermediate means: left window 1.8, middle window 1.73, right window 1.8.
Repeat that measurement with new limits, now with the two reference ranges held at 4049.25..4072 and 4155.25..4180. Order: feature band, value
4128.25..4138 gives 1.0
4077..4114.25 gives 1.1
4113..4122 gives 1.2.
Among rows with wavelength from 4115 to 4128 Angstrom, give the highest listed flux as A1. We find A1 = 1.84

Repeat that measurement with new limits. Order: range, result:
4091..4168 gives 2.87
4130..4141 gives 1.69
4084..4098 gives 1.95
